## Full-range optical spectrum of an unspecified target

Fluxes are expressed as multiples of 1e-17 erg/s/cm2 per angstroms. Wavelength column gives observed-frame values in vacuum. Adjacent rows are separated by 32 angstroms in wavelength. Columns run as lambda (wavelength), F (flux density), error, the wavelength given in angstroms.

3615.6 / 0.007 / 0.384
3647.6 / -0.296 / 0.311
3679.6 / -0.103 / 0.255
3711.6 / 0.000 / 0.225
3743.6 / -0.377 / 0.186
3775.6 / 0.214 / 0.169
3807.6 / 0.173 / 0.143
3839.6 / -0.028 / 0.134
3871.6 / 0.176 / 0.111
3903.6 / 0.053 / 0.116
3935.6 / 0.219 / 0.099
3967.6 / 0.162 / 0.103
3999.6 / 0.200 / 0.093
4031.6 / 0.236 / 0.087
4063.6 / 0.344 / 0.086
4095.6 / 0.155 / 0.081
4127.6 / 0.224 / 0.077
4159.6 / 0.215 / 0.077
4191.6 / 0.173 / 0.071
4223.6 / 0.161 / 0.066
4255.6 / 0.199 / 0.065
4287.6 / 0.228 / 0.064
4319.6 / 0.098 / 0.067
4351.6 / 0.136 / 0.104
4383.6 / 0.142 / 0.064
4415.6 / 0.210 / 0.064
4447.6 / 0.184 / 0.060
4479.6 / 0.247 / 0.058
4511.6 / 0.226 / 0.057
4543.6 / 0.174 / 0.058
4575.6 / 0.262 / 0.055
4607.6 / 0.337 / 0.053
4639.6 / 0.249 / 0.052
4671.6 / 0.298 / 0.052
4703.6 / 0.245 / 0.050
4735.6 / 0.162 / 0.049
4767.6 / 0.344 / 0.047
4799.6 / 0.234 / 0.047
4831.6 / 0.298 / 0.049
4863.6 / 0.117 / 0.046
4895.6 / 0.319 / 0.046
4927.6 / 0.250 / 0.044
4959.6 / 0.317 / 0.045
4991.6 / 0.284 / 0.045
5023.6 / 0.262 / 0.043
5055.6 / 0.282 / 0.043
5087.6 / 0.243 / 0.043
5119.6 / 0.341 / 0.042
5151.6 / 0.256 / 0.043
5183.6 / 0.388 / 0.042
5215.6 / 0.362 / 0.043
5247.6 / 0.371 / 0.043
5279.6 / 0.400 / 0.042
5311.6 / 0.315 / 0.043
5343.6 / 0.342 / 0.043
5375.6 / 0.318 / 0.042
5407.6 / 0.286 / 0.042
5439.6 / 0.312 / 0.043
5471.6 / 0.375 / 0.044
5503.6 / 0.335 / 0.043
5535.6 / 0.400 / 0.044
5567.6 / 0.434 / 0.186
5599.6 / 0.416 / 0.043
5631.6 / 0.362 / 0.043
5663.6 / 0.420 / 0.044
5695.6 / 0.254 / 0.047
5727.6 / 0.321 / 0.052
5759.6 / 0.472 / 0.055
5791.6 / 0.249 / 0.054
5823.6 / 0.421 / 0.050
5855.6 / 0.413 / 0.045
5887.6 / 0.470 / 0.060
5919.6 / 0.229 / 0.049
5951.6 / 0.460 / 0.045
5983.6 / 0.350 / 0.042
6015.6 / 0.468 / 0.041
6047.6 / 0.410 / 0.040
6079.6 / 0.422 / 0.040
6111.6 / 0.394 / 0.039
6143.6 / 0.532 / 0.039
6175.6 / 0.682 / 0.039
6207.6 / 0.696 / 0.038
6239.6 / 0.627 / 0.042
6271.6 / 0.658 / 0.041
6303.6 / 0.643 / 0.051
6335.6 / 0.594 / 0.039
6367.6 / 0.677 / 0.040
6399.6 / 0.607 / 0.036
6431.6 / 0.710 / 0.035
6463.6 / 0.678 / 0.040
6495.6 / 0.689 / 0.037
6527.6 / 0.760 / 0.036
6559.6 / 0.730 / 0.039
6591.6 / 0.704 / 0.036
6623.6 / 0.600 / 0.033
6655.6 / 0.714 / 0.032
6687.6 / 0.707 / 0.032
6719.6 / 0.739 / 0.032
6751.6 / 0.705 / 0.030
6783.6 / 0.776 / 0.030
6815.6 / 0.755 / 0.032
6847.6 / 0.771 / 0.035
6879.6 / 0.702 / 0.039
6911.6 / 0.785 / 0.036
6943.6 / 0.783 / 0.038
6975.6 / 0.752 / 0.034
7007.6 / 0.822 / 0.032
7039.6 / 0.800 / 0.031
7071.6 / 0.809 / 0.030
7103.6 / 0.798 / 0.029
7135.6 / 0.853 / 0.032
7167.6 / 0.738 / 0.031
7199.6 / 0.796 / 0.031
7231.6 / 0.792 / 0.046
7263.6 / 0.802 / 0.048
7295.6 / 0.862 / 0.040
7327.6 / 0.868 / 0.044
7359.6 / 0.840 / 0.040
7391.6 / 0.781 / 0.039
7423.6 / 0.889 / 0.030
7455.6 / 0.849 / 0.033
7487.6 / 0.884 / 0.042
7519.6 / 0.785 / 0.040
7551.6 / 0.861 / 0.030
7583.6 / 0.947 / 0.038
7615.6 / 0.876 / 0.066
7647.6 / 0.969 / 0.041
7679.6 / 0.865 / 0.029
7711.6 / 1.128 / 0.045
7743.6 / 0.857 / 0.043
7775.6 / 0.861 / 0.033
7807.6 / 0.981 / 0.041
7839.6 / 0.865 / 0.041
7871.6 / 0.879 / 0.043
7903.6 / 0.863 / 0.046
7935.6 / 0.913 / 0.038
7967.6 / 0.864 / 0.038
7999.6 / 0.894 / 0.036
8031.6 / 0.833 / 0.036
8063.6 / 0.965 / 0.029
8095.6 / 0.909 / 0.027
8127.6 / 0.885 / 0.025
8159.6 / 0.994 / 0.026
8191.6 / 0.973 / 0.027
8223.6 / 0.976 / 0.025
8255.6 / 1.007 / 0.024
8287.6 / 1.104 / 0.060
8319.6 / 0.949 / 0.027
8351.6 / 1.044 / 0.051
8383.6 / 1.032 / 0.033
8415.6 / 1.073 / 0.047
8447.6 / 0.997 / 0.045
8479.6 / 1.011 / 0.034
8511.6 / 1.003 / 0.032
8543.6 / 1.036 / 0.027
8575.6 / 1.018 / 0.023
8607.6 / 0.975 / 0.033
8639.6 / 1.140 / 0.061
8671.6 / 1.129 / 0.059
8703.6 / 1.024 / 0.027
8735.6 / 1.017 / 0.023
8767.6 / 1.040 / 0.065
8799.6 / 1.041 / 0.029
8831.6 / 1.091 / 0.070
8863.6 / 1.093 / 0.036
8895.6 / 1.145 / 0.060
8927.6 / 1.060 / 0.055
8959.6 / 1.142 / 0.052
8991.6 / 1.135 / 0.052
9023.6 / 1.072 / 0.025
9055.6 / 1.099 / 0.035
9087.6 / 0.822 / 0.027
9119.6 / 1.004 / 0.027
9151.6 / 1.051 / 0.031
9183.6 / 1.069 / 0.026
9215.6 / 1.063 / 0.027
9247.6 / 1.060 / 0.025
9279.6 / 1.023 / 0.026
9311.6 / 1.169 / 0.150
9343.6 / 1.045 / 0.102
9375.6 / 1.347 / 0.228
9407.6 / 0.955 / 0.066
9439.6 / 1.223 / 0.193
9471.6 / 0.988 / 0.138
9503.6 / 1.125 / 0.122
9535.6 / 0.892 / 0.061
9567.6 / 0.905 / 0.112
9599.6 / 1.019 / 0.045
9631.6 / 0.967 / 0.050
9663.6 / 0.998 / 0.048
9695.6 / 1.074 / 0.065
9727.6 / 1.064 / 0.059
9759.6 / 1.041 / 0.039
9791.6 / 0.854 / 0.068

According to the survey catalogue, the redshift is 0.54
